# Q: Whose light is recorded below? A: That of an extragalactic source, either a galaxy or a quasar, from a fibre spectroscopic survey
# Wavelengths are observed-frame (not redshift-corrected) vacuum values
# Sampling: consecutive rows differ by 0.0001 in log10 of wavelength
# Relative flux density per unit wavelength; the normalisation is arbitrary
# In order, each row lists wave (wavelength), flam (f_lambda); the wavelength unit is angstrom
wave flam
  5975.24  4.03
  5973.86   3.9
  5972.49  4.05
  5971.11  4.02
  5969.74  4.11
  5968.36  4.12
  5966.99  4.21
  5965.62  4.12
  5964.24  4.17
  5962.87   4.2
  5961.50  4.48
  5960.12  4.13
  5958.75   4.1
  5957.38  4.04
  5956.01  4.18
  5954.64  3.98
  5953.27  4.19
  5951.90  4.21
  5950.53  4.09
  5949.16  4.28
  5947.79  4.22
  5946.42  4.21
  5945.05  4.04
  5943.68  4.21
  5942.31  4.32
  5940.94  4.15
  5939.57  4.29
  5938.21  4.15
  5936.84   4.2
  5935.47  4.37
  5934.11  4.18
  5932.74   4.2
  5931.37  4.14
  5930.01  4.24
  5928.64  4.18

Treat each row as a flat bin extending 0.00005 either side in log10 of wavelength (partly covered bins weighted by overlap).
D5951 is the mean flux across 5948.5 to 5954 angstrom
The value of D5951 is 4.19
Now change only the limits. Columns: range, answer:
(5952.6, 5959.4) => 4.1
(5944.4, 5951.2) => 4.17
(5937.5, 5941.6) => 4.2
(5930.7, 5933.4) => 4.16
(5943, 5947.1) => 4.15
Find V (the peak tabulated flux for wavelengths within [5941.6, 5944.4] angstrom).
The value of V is 4.32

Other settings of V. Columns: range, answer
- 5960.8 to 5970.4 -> 4.48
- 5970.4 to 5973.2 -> 4.05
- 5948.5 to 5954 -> 4.28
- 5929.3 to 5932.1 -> 4.24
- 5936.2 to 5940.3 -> 4.29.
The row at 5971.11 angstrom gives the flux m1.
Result 4.02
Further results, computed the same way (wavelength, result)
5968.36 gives 4.12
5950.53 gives 4.09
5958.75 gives 4.1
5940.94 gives 4.15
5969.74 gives 4.11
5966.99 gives 4.21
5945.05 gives 4.04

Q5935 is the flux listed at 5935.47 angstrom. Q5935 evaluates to 4.37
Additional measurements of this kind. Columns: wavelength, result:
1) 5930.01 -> 4.24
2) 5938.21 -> 4.15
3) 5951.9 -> 4.21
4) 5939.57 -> 4.29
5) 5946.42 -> 4.21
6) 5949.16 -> 4.28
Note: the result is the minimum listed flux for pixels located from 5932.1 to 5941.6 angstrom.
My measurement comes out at 4.15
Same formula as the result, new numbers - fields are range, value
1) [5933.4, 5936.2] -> 4.18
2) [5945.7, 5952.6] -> 4.09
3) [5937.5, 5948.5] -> 4.04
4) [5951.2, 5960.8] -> 3.98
